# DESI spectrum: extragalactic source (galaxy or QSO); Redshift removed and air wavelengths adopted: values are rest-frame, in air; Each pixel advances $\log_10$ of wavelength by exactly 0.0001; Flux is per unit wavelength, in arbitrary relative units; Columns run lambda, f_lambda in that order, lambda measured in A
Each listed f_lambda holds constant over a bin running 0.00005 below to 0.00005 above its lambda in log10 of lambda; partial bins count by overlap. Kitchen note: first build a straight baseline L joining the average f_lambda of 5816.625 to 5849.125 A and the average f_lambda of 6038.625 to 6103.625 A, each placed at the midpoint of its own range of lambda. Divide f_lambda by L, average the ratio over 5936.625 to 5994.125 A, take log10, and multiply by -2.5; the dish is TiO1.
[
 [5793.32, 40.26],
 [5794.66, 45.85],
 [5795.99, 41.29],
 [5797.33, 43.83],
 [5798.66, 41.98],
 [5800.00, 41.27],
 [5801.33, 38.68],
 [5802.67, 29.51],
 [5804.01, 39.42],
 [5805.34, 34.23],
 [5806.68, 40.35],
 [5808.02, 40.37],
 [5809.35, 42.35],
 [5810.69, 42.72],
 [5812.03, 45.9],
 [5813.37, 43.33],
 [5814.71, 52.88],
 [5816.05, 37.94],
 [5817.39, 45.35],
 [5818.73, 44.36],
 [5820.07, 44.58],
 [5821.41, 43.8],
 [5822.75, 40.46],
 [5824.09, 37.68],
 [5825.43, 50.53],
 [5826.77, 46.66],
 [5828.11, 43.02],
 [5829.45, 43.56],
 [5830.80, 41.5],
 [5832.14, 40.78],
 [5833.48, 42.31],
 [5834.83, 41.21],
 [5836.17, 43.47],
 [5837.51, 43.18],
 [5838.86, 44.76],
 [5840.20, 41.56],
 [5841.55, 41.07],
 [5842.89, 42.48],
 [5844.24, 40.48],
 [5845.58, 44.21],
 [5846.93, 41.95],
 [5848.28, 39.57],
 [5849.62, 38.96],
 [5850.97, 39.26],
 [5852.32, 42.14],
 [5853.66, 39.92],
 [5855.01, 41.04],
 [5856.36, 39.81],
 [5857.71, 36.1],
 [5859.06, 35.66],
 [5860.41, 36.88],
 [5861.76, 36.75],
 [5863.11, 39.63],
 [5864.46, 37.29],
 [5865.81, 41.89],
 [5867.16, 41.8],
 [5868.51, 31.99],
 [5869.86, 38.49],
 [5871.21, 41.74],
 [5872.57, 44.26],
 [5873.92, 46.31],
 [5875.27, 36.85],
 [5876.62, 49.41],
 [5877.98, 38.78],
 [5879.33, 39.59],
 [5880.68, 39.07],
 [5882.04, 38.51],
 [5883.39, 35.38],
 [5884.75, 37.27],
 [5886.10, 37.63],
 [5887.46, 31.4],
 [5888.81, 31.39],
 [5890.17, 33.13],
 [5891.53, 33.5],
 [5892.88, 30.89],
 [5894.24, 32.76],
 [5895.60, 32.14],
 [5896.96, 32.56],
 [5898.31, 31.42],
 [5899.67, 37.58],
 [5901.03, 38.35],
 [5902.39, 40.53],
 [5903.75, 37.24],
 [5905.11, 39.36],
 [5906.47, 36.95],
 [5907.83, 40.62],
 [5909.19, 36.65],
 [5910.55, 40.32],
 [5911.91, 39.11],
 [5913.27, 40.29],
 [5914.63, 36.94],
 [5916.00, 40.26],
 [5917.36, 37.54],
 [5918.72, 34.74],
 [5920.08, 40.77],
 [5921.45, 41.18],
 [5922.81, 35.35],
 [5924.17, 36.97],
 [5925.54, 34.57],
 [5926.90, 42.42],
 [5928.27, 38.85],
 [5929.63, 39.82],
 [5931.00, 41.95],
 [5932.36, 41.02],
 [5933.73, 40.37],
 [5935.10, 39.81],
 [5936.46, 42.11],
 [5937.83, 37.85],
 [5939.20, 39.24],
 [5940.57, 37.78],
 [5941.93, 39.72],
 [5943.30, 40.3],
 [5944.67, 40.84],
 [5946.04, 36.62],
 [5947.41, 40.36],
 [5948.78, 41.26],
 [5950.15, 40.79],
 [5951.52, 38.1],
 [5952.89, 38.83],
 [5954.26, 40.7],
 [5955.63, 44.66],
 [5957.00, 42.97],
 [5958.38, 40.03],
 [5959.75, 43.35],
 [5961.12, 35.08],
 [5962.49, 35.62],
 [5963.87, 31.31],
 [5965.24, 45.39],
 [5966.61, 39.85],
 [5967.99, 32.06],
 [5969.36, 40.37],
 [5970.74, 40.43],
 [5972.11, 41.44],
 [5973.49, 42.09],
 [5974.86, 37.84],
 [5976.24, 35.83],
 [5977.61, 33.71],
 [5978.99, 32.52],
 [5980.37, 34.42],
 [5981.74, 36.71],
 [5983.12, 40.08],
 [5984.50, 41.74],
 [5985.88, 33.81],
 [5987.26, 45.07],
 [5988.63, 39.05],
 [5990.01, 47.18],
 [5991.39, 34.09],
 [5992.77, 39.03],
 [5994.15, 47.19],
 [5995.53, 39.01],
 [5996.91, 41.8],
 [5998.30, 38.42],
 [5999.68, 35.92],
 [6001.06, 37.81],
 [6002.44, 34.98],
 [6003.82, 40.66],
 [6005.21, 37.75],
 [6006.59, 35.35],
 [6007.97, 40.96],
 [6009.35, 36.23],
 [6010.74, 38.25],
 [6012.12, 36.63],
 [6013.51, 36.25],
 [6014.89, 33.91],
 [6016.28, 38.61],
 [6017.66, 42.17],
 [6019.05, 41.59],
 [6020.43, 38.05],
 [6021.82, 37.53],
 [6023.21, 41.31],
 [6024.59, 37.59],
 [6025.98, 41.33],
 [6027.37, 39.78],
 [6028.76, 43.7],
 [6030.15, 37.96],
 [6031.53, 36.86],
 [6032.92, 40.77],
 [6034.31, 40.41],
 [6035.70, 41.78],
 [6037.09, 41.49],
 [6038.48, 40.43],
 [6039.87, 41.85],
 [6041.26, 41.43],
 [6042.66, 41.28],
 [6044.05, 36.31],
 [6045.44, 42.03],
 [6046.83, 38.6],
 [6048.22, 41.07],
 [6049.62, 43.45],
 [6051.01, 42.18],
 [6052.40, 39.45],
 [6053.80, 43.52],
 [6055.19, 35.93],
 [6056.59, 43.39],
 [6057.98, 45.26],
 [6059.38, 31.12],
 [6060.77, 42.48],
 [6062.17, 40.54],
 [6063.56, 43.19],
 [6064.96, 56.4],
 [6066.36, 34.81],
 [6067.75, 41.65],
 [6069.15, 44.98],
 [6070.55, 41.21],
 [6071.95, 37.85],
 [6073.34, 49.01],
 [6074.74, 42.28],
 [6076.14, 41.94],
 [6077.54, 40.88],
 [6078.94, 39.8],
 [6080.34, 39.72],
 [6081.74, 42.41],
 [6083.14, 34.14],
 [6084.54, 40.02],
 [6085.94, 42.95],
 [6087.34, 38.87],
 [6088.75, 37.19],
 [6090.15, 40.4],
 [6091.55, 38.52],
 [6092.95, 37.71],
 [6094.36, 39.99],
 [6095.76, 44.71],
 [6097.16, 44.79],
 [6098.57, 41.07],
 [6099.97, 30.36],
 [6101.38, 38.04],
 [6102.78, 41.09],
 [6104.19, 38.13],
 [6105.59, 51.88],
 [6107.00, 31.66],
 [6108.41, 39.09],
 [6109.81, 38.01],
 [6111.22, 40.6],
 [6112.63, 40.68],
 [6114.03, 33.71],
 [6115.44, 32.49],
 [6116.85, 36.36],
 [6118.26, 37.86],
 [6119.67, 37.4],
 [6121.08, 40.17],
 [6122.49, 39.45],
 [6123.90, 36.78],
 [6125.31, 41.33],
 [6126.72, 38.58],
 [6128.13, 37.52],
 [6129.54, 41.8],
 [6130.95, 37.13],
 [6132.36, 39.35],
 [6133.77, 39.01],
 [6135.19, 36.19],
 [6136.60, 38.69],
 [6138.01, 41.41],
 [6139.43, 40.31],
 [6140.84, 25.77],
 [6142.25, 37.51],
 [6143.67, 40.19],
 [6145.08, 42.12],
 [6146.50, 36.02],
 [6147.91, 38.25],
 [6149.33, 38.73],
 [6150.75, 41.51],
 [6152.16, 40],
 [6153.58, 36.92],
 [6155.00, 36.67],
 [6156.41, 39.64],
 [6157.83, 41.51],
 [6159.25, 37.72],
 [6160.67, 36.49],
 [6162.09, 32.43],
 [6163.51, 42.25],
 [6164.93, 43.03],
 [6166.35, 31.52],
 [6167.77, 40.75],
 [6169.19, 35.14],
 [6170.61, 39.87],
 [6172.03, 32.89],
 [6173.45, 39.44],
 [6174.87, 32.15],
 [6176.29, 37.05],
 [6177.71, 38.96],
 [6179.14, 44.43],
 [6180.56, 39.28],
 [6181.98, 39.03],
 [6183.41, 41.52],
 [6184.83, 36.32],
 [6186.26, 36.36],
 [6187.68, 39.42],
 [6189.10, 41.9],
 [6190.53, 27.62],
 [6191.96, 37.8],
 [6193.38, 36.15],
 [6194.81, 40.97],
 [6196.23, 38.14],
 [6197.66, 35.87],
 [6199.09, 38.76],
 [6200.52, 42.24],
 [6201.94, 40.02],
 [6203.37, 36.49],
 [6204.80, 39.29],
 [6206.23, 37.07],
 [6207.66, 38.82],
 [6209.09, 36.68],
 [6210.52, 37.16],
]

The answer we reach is 0.07 mag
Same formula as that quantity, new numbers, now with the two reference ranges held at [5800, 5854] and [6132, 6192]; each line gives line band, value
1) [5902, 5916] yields 0.06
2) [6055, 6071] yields -0.07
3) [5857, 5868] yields 0.09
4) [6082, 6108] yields -0.02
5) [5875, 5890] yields 0.10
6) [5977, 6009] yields 0.04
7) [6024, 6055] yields -0.03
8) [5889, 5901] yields 0.23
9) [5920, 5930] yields 0.06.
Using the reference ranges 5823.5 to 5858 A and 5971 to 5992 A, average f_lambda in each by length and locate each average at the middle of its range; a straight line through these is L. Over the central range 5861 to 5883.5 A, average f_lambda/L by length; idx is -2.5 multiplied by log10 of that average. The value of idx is 0.03 mag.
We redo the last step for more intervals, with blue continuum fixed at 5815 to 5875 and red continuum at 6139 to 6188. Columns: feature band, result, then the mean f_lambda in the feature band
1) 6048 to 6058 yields -0.06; 41.6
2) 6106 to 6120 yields 0.04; 37.1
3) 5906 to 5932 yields 0.05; 38.8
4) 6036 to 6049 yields -0.03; 40.5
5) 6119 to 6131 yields -0.02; 39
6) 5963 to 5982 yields 0.07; 37.4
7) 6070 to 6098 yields -0.05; 40.7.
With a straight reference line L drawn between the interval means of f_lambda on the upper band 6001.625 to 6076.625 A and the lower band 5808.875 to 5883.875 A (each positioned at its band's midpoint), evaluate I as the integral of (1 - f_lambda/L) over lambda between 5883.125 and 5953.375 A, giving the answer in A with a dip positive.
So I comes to 5.56 A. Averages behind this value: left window 41.5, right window 40.3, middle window 37.8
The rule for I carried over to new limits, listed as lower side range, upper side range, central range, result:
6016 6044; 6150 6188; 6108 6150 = 0.8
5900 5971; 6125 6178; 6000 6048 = -0.6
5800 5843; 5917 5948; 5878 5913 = 3.4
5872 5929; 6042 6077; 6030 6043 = 0.2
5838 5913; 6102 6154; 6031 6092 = -3.9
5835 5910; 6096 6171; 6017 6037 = -0.8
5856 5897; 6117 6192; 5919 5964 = -2.2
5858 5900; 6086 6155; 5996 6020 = -0.1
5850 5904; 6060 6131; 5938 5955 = -0.5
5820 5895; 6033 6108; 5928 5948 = 0.2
